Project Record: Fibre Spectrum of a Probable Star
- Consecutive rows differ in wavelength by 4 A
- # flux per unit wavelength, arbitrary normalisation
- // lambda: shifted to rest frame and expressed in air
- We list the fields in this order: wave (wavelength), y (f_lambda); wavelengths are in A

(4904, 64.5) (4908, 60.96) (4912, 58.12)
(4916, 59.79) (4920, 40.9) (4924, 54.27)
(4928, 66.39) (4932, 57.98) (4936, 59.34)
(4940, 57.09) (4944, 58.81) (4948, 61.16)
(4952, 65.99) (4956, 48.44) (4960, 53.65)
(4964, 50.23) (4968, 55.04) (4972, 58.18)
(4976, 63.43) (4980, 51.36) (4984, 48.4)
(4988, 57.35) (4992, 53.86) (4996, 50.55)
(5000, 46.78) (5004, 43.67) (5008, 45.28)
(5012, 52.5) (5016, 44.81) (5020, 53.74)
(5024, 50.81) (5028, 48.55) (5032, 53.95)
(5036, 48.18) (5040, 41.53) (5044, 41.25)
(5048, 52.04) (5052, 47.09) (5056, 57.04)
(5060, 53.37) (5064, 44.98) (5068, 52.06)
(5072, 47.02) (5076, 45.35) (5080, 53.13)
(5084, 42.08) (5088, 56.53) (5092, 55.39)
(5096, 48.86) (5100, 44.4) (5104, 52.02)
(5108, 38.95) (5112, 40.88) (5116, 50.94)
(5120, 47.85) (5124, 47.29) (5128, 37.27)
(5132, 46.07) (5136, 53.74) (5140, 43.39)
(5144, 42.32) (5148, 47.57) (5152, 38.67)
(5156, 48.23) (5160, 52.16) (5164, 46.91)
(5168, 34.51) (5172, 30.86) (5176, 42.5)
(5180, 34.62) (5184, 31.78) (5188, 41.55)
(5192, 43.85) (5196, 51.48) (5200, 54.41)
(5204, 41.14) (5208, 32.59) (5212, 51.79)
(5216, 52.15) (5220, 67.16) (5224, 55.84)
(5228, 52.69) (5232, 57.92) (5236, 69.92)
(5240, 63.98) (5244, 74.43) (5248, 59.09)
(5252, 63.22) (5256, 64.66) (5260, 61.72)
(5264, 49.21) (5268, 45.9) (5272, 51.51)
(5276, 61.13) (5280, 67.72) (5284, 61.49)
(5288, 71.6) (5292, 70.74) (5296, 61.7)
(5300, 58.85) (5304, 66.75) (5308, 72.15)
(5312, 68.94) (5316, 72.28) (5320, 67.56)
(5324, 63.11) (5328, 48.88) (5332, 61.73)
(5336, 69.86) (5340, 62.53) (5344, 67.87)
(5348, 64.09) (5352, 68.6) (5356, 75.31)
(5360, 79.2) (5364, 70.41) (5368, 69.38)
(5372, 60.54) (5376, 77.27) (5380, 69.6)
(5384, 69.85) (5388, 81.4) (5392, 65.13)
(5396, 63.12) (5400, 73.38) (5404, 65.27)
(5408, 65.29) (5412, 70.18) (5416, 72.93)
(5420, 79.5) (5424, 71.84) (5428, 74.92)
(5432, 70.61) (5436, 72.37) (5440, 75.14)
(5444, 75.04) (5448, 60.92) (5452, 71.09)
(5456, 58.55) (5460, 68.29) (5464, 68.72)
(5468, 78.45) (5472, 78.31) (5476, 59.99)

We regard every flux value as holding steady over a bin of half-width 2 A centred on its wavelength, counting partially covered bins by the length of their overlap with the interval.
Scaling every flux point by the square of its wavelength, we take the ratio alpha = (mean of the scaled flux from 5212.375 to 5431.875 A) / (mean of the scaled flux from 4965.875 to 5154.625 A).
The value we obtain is 1.49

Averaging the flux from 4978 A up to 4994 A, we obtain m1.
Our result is 52.7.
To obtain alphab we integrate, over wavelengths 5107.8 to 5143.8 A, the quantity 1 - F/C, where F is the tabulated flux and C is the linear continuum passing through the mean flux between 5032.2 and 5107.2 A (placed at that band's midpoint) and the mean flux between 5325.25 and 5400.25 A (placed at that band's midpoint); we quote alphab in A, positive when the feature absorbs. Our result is 5.0 A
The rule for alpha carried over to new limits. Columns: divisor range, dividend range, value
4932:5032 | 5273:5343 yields 1.38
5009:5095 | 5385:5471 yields 1.65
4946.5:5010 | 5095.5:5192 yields 0.87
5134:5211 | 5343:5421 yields 1.78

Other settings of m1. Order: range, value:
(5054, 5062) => 55.2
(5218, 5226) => 61.5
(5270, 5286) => 60.5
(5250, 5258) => 63.9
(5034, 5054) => 46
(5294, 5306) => 62.4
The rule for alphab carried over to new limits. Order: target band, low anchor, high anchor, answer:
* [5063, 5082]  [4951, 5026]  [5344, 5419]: 2.5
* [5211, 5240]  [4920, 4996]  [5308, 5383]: 2.4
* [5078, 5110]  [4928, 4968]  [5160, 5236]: 1.3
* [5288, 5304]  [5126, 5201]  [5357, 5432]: -1.6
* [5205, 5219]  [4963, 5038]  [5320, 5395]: 3.3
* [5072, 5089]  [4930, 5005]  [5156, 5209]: -0.2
